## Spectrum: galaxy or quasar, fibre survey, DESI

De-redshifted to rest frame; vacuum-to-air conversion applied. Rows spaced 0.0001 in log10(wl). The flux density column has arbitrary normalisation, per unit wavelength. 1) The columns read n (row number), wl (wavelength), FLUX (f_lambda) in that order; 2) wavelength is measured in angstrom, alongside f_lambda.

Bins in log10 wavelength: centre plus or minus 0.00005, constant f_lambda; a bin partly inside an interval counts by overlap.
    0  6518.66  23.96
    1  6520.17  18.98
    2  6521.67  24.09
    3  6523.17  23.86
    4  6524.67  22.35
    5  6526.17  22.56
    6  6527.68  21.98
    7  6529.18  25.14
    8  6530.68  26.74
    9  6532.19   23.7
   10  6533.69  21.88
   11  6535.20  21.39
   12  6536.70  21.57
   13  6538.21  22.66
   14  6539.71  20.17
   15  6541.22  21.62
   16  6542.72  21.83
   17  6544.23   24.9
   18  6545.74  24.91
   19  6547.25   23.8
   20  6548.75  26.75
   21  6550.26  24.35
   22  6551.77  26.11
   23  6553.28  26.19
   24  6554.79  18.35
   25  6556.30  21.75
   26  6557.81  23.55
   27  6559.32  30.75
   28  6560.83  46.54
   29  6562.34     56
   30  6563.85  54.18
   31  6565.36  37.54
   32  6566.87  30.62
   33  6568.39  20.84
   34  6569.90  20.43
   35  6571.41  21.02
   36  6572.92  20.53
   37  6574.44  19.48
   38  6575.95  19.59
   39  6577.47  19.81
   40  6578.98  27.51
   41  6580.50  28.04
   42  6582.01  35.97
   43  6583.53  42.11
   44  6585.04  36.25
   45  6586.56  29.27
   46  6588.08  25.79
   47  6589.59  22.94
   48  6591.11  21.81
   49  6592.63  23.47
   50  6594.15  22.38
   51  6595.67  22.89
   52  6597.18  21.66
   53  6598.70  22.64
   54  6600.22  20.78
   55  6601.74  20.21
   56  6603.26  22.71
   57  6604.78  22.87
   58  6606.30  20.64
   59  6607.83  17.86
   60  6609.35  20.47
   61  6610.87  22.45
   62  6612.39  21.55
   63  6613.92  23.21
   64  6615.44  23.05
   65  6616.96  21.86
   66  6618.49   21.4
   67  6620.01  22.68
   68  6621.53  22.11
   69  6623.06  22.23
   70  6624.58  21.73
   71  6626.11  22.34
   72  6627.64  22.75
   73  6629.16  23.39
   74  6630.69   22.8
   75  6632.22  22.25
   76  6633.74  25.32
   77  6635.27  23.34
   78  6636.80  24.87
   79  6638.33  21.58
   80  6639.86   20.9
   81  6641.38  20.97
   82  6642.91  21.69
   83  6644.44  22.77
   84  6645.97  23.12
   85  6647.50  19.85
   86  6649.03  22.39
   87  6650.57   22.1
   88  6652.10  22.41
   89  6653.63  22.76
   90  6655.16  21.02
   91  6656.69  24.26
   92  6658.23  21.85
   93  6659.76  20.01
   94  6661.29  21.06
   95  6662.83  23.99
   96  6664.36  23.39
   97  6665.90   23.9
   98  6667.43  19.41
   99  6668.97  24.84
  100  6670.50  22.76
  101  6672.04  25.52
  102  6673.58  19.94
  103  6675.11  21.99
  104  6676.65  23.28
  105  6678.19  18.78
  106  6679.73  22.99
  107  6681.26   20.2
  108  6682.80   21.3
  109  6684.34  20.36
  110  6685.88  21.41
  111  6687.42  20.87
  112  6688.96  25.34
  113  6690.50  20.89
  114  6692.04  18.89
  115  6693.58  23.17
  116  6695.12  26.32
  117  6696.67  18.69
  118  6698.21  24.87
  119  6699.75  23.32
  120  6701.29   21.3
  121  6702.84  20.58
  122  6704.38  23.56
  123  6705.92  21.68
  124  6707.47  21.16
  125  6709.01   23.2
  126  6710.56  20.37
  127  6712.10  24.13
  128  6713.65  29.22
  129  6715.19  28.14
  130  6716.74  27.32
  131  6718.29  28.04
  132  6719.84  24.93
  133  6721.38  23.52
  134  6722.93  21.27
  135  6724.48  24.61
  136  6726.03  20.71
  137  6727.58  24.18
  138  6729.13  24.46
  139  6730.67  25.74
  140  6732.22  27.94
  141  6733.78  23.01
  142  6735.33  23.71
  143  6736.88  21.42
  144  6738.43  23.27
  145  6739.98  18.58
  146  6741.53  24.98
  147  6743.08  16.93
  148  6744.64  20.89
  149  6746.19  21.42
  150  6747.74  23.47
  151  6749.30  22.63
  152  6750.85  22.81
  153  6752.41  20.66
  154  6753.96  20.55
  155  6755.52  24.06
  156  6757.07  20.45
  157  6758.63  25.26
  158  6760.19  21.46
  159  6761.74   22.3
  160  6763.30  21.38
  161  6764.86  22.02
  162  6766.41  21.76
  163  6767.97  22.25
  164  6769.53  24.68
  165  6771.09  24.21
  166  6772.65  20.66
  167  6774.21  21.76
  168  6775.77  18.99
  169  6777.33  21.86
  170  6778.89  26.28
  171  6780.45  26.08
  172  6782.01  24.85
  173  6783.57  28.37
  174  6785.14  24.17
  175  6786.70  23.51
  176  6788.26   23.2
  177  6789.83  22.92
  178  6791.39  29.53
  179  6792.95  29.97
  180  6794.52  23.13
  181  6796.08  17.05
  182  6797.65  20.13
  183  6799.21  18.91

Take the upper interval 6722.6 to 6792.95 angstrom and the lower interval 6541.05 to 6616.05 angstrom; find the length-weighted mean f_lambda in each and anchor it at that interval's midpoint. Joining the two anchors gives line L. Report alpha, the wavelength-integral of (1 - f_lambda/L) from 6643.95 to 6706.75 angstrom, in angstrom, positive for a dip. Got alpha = 6.0 angstrom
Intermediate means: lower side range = 26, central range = 22.1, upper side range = 23.1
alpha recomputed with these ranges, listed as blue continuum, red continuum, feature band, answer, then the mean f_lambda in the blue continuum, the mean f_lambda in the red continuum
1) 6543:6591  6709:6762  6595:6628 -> 6.41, 28.4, 23.3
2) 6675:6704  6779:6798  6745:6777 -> 2.27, 21.8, 24.6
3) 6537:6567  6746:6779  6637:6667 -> 4.25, 29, 22.2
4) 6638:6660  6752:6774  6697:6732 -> -2.85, 21.9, 22.3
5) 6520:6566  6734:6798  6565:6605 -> 1.45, 26.7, 22.8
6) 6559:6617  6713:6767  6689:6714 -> 1.58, 26.6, 23.2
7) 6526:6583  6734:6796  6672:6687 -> 1.84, 26.4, 22.9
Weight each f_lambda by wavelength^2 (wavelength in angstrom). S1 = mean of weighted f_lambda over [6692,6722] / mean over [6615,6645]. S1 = 1.08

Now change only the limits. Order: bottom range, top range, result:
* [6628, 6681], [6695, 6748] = 1.06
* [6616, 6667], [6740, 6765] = 1.01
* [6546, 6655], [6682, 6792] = 0.97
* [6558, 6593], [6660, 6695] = 0.76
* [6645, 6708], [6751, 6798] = 1.08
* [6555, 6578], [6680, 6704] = 0.78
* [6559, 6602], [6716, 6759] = 0.85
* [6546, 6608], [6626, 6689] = 0.85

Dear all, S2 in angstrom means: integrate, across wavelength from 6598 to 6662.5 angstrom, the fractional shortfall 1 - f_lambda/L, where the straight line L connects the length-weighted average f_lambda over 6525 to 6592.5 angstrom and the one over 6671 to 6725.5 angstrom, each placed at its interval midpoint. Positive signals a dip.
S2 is 7.0 angstrom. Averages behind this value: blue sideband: 26.7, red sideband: 22.9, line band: 22.1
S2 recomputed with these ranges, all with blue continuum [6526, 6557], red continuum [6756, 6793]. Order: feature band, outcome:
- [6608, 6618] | 0.7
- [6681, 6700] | 1.2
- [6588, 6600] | 0.3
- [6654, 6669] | 0.7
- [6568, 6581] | 0.8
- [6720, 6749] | 0.8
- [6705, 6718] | -0.6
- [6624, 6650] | 1.0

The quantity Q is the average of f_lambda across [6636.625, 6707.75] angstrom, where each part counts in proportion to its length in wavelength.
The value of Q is 22.1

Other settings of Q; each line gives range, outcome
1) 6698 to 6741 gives 23.7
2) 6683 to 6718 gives 23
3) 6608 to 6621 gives 21.9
